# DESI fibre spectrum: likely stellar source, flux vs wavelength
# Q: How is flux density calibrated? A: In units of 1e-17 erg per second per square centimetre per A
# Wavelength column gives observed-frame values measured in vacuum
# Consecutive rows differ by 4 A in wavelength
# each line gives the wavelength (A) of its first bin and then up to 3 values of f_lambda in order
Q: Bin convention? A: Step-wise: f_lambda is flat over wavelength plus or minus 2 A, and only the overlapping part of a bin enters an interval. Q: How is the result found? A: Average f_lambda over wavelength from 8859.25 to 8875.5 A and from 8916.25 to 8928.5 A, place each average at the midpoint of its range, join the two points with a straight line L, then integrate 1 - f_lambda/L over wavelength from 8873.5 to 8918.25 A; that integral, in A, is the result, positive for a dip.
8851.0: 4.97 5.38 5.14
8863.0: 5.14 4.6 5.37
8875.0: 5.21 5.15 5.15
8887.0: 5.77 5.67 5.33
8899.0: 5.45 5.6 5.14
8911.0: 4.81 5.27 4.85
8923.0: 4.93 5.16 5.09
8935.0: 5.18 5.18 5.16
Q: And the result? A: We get -2.5 A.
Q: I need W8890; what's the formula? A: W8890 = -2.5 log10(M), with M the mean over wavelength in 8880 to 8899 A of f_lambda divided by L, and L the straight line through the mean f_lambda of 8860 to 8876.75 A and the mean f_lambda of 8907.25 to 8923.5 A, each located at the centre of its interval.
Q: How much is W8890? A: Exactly -0.09 mag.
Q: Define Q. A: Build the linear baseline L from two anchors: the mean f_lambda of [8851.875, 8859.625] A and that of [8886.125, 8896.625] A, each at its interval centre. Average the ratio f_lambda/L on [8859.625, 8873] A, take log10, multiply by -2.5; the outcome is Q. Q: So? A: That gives 0.06 mag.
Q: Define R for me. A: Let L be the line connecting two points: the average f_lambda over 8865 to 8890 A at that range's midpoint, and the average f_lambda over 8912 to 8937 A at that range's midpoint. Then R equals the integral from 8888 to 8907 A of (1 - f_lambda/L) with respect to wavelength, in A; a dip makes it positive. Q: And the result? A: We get -1.2 A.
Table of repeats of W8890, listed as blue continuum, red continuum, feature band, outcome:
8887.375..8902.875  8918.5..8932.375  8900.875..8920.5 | 0.03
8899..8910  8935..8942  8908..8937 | 0.04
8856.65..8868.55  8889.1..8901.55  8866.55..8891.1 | -0.01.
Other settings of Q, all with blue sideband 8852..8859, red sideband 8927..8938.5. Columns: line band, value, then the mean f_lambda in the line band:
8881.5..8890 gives -0.06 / 5.5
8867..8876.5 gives 0.02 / 5.15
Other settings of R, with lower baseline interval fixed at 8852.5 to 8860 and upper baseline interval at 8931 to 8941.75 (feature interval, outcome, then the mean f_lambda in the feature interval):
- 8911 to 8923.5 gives 0.5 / 4.99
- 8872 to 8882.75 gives 0.1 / 5.19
